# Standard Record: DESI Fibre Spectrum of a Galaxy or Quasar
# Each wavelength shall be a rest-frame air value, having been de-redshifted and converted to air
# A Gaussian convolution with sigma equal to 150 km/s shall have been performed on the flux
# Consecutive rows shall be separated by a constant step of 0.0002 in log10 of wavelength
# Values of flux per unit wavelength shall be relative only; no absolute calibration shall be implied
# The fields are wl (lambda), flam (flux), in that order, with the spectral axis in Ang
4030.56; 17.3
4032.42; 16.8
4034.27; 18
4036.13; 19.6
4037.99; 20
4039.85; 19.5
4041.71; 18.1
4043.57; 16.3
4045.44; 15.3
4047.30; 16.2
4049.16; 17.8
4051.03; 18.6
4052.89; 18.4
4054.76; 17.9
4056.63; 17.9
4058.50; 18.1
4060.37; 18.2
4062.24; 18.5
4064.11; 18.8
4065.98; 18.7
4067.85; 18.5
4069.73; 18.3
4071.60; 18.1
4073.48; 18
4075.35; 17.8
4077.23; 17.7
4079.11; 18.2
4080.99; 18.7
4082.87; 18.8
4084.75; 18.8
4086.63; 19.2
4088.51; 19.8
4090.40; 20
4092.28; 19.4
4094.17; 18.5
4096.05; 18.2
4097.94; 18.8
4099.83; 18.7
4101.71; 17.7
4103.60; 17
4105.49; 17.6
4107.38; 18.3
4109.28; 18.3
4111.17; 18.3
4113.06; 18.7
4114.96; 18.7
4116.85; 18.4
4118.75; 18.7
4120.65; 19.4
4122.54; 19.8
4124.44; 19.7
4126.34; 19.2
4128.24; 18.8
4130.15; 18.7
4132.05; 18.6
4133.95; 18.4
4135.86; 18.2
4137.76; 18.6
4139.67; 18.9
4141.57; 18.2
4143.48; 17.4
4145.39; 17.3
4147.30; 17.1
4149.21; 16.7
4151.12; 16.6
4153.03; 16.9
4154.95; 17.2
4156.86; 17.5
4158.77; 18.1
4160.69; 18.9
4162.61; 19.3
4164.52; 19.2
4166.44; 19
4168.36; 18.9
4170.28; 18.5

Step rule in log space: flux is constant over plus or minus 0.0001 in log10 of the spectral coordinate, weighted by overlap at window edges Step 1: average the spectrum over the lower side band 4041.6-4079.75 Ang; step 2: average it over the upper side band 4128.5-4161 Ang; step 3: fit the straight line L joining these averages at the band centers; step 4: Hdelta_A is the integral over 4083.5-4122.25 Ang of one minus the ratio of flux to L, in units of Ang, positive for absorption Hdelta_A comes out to -1.7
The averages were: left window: 17.9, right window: 17.8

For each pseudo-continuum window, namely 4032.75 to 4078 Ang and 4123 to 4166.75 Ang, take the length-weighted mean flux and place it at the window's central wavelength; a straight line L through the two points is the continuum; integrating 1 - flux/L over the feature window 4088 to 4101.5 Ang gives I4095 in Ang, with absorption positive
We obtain -0.6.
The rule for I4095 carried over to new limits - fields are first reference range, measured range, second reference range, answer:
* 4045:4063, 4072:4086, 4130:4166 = -0.4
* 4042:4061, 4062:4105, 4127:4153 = -2.1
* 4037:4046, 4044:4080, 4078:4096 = 1.0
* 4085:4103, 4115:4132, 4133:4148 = -0.6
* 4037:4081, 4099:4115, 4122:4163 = 0.0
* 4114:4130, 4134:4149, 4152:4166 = 0.5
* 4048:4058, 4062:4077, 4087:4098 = 0.2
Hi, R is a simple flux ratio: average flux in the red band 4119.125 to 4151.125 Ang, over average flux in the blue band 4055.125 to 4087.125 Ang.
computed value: 1.00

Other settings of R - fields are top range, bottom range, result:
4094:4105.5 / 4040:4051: 1.06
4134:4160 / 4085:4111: 0.95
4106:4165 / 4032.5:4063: 1.02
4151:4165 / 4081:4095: 0.94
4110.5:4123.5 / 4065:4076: 1.03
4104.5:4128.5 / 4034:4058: 1.04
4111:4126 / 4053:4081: 1.04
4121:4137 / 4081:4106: 1.01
